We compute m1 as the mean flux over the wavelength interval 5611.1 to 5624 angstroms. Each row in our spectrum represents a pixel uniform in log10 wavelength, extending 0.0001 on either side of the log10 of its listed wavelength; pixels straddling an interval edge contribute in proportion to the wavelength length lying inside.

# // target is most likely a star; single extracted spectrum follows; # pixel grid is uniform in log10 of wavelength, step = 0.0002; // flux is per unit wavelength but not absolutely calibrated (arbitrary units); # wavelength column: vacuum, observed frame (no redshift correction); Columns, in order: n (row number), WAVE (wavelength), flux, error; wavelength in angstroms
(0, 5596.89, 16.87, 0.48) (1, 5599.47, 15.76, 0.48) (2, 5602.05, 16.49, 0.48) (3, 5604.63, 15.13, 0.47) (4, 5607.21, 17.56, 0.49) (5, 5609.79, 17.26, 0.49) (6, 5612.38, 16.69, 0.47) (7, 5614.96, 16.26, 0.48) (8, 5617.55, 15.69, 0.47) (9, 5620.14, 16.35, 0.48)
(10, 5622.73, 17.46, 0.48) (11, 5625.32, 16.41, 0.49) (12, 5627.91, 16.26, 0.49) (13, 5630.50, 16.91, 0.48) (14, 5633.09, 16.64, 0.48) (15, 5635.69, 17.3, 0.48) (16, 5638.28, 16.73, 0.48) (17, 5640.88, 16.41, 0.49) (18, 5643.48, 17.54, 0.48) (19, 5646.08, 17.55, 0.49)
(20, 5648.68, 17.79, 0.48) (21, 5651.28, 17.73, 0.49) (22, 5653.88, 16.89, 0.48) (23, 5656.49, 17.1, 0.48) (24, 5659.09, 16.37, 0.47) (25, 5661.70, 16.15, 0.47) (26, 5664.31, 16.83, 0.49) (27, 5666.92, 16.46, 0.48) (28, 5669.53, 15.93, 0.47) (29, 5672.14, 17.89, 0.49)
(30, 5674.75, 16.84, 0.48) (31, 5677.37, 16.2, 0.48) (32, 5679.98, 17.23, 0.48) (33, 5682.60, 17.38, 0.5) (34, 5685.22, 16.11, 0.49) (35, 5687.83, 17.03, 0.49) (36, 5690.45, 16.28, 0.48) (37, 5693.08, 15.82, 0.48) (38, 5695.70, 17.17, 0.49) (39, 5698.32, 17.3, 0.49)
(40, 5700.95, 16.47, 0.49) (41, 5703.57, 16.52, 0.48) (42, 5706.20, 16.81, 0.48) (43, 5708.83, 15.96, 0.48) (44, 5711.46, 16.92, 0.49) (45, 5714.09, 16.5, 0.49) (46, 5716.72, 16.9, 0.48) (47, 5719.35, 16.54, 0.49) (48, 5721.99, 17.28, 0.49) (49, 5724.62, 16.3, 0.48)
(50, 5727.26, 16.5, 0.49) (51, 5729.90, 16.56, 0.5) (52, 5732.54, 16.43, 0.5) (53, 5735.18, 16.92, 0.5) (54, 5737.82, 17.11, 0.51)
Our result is 16.5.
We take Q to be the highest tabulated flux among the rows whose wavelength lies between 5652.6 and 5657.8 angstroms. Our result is 17.1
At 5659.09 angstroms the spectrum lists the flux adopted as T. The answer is 16.37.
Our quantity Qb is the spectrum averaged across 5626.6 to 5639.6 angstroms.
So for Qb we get 16.8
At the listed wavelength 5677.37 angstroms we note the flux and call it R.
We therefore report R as 16.2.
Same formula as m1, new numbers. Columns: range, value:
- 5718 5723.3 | 16.9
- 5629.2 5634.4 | 16.8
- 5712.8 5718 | 16.7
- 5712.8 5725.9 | 16.7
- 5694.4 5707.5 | 16.9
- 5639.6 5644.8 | 17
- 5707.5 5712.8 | 16.4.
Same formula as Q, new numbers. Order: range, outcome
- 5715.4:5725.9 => 17.28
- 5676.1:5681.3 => 17.23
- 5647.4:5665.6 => 17.79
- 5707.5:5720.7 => 16.92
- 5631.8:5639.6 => 17.3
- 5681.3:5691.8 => 17.38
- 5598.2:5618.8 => 17.56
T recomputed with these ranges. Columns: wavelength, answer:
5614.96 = 16.26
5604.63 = 15.13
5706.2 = 16.81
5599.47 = 15.76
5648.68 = 17.79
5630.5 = 16.91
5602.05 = 16.49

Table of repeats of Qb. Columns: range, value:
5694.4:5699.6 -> 17.2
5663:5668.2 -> 16.6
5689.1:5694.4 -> 16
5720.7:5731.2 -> 16.7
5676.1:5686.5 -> 16.7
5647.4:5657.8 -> 17.4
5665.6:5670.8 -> 16.2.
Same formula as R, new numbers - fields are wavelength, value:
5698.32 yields 17.3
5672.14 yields 17.89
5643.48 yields 17.54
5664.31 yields 16.83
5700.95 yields 16.47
